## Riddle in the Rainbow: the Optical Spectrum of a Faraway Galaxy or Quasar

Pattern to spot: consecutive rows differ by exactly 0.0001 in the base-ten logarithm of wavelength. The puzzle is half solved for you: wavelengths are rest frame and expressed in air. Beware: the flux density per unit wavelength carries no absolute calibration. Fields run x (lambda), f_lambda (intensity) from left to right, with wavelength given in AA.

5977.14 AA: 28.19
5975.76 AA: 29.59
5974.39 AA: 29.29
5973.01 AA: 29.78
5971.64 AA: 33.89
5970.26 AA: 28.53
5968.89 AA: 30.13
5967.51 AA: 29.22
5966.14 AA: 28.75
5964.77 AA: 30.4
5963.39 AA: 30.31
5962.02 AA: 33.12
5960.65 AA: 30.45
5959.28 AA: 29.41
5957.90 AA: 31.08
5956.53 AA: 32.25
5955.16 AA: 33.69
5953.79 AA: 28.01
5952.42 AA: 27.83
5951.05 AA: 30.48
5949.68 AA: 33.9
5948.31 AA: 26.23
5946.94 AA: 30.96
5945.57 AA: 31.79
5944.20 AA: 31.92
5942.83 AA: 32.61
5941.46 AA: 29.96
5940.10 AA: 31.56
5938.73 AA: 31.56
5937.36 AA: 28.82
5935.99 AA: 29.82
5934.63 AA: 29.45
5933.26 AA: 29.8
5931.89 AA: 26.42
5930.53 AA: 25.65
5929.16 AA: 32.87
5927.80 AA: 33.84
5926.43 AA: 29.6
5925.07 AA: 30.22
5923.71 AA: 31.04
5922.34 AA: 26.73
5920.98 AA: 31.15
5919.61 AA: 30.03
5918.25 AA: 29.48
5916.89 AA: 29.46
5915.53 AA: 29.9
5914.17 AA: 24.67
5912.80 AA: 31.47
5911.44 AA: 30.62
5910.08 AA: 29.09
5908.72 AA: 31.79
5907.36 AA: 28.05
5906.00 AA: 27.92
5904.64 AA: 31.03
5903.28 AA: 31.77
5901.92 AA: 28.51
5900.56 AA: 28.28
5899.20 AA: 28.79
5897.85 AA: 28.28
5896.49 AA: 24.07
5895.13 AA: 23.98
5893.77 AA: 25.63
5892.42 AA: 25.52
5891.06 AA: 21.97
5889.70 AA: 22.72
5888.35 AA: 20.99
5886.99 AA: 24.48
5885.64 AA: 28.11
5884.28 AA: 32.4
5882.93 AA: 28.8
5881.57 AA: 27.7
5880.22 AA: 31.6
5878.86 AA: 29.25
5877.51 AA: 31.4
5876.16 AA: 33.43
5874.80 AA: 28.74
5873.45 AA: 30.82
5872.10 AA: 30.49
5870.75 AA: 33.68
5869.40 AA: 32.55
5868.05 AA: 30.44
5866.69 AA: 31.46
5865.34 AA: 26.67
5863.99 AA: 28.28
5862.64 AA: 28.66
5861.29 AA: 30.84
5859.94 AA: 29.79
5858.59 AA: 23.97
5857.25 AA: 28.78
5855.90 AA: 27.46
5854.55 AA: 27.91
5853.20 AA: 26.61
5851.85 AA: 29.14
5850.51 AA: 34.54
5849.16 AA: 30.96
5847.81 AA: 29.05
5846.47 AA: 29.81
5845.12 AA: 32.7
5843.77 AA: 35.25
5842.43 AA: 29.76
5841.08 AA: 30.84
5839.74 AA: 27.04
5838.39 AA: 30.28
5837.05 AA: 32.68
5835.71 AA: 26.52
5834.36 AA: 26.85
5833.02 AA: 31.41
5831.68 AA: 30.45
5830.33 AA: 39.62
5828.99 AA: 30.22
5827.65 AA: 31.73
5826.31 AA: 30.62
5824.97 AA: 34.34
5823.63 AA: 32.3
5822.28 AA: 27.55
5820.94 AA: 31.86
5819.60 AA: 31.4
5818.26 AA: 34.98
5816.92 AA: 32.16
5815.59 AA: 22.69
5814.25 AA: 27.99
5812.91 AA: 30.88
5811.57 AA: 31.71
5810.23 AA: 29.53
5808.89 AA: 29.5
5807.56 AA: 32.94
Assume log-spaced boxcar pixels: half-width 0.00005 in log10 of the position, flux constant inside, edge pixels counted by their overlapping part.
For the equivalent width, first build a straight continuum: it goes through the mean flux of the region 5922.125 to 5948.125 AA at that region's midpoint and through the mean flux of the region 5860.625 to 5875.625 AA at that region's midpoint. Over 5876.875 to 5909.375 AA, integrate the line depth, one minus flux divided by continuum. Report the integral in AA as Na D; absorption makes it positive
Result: 2.8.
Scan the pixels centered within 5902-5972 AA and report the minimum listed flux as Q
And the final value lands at 24.67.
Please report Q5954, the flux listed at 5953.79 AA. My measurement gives 28.01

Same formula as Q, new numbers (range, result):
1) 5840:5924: 20.99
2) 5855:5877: 23.97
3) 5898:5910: 27.92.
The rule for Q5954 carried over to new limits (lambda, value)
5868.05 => 30.44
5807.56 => 32.94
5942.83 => 32.61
